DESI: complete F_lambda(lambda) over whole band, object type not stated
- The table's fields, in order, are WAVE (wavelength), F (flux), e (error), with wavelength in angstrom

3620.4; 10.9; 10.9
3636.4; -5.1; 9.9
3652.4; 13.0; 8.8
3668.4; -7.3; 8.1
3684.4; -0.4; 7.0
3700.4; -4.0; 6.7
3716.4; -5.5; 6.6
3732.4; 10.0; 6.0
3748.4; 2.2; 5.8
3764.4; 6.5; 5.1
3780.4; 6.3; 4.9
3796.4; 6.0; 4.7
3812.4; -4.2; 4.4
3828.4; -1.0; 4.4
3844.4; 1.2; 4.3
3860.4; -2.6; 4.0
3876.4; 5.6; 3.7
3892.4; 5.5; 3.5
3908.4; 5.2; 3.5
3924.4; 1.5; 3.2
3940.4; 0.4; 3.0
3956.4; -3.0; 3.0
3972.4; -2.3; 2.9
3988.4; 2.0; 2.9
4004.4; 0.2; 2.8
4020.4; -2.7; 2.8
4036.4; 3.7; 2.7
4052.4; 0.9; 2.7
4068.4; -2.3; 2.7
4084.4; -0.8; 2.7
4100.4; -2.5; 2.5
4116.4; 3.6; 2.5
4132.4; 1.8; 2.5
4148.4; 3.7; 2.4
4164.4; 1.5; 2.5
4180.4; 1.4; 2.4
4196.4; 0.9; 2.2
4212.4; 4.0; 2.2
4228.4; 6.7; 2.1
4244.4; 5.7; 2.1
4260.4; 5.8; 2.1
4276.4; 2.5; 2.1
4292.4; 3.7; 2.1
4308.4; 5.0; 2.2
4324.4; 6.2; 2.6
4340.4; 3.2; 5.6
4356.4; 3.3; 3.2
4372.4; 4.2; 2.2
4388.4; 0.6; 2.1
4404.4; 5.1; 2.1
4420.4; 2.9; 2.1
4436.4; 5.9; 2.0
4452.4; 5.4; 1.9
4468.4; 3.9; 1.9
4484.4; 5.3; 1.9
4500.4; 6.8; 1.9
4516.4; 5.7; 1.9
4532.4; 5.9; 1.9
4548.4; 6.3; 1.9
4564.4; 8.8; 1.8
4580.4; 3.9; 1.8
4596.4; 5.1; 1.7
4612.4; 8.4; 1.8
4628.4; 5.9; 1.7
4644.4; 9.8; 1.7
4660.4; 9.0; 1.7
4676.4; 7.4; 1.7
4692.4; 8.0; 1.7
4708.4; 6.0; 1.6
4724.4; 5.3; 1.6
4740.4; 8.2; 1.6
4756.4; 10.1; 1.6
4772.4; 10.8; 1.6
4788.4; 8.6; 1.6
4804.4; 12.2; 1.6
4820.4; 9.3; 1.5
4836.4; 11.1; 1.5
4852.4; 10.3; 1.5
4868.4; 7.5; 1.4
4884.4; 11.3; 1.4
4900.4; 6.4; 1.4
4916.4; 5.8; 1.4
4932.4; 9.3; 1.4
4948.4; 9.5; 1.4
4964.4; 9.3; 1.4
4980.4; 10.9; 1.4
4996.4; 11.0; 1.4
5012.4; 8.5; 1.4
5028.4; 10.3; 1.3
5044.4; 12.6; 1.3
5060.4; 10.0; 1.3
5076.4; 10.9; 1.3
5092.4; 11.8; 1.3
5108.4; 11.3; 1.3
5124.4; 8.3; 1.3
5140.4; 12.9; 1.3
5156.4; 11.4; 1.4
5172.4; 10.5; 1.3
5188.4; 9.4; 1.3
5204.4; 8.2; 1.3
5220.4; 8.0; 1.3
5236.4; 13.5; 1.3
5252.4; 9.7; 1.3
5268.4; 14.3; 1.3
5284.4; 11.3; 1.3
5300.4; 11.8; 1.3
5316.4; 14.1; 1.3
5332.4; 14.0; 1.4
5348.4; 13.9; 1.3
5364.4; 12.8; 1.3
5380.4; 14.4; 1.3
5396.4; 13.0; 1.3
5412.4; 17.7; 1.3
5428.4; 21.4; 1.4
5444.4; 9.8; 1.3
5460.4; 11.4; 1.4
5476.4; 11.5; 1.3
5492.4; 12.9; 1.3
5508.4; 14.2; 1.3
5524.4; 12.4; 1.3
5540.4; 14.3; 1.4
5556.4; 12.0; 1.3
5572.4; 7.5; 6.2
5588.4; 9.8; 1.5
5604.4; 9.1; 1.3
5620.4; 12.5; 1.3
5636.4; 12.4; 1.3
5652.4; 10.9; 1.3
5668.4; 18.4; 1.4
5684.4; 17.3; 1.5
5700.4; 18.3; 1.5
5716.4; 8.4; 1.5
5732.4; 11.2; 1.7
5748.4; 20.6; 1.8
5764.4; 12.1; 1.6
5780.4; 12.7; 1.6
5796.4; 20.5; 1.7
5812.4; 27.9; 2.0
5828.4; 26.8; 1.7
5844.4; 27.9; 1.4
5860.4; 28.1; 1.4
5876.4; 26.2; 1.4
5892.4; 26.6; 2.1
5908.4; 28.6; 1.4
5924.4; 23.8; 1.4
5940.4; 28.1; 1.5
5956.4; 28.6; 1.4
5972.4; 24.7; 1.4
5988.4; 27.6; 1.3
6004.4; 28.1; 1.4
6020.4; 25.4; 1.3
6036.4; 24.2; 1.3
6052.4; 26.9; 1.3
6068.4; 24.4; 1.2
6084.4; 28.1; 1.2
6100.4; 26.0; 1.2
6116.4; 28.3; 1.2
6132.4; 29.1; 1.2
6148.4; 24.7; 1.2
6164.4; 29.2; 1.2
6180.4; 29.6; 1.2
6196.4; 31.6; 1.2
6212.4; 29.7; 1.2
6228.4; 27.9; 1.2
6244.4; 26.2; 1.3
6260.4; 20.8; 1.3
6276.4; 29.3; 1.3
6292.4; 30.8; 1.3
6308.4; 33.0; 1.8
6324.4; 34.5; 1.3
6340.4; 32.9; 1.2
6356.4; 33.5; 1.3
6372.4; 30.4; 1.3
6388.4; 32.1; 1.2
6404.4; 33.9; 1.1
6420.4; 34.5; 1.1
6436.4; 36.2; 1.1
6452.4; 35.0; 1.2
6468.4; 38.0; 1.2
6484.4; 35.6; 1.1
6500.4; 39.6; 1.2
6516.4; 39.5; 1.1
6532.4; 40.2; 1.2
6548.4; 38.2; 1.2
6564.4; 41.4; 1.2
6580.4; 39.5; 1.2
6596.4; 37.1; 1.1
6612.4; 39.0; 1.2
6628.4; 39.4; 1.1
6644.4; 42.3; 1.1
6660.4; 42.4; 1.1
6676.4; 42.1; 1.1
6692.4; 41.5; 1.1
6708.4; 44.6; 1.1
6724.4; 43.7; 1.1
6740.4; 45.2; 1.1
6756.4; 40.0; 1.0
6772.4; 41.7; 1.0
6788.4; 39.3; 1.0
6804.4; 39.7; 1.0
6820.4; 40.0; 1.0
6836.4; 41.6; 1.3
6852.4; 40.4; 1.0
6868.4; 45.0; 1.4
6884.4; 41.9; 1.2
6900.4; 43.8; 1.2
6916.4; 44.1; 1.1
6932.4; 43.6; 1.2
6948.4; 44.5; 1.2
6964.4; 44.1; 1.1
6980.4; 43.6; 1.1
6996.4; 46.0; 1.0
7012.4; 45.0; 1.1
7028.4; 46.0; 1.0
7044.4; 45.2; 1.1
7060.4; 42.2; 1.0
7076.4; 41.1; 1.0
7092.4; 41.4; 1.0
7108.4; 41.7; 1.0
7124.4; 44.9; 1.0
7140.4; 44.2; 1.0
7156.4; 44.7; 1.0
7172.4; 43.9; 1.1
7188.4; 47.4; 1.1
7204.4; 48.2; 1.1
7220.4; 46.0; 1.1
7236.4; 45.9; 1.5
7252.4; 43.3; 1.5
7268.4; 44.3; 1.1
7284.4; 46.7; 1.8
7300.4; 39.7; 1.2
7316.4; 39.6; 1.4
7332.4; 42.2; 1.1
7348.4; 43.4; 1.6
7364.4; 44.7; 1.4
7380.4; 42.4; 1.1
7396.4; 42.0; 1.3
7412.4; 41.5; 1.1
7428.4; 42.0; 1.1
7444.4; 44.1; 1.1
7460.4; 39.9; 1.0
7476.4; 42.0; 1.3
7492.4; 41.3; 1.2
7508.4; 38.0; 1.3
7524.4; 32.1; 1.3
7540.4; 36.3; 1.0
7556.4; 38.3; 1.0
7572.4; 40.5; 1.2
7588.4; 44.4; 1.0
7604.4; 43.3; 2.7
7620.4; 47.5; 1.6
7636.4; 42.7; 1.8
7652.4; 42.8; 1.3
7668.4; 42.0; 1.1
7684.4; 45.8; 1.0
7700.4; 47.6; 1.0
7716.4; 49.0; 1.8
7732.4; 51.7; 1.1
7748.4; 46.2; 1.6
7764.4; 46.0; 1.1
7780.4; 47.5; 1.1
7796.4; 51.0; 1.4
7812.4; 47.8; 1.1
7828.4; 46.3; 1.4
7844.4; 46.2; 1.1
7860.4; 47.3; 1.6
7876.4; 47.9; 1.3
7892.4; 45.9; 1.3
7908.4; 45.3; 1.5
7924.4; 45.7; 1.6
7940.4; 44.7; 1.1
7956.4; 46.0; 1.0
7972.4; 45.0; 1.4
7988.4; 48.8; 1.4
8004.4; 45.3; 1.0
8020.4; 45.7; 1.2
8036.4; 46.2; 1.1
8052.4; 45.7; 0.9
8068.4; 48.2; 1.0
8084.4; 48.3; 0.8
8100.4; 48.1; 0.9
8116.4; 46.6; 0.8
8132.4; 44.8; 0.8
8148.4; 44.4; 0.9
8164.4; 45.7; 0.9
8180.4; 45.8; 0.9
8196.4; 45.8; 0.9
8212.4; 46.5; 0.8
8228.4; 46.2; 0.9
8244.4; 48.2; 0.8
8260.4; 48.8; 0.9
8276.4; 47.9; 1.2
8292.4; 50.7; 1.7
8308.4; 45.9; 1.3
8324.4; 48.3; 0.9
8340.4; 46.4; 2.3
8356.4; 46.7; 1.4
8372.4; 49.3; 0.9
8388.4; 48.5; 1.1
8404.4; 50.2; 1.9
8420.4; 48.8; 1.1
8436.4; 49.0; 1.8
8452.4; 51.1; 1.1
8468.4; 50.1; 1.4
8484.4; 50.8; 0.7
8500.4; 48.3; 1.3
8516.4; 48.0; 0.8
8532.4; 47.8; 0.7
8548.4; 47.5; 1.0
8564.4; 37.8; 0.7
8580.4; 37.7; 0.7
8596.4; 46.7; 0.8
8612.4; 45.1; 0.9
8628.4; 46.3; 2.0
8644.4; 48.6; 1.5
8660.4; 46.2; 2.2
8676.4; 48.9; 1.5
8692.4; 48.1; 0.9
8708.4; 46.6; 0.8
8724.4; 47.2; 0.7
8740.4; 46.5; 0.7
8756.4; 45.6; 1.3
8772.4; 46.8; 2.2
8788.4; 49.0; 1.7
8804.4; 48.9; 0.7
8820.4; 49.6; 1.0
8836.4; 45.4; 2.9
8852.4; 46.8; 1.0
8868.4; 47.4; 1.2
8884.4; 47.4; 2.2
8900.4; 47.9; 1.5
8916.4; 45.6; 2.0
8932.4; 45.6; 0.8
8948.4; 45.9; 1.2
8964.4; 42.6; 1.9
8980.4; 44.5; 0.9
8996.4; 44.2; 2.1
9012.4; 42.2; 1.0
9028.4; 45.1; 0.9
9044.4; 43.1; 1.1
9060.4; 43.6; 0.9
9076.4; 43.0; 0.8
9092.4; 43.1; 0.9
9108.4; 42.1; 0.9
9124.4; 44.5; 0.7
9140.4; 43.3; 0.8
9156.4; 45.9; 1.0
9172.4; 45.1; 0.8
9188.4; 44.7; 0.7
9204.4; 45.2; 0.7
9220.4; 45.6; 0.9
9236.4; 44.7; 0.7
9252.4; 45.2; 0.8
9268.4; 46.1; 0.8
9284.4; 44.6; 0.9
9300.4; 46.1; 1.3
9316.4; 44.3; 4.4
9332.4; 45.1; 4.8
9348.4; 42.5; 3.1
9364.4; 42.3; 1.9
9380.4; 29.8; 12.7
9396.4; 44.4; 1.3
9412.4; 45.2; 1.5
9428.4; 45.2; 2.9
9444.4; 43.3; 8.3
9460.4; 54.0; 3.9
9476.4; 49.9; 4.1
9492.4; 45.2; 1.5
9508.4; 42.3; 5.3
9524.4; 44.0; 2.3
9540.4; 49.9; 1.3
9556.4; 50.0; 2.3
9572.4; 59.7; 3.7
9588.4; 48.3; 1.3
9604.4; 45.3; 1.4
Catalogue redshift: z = 0.45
